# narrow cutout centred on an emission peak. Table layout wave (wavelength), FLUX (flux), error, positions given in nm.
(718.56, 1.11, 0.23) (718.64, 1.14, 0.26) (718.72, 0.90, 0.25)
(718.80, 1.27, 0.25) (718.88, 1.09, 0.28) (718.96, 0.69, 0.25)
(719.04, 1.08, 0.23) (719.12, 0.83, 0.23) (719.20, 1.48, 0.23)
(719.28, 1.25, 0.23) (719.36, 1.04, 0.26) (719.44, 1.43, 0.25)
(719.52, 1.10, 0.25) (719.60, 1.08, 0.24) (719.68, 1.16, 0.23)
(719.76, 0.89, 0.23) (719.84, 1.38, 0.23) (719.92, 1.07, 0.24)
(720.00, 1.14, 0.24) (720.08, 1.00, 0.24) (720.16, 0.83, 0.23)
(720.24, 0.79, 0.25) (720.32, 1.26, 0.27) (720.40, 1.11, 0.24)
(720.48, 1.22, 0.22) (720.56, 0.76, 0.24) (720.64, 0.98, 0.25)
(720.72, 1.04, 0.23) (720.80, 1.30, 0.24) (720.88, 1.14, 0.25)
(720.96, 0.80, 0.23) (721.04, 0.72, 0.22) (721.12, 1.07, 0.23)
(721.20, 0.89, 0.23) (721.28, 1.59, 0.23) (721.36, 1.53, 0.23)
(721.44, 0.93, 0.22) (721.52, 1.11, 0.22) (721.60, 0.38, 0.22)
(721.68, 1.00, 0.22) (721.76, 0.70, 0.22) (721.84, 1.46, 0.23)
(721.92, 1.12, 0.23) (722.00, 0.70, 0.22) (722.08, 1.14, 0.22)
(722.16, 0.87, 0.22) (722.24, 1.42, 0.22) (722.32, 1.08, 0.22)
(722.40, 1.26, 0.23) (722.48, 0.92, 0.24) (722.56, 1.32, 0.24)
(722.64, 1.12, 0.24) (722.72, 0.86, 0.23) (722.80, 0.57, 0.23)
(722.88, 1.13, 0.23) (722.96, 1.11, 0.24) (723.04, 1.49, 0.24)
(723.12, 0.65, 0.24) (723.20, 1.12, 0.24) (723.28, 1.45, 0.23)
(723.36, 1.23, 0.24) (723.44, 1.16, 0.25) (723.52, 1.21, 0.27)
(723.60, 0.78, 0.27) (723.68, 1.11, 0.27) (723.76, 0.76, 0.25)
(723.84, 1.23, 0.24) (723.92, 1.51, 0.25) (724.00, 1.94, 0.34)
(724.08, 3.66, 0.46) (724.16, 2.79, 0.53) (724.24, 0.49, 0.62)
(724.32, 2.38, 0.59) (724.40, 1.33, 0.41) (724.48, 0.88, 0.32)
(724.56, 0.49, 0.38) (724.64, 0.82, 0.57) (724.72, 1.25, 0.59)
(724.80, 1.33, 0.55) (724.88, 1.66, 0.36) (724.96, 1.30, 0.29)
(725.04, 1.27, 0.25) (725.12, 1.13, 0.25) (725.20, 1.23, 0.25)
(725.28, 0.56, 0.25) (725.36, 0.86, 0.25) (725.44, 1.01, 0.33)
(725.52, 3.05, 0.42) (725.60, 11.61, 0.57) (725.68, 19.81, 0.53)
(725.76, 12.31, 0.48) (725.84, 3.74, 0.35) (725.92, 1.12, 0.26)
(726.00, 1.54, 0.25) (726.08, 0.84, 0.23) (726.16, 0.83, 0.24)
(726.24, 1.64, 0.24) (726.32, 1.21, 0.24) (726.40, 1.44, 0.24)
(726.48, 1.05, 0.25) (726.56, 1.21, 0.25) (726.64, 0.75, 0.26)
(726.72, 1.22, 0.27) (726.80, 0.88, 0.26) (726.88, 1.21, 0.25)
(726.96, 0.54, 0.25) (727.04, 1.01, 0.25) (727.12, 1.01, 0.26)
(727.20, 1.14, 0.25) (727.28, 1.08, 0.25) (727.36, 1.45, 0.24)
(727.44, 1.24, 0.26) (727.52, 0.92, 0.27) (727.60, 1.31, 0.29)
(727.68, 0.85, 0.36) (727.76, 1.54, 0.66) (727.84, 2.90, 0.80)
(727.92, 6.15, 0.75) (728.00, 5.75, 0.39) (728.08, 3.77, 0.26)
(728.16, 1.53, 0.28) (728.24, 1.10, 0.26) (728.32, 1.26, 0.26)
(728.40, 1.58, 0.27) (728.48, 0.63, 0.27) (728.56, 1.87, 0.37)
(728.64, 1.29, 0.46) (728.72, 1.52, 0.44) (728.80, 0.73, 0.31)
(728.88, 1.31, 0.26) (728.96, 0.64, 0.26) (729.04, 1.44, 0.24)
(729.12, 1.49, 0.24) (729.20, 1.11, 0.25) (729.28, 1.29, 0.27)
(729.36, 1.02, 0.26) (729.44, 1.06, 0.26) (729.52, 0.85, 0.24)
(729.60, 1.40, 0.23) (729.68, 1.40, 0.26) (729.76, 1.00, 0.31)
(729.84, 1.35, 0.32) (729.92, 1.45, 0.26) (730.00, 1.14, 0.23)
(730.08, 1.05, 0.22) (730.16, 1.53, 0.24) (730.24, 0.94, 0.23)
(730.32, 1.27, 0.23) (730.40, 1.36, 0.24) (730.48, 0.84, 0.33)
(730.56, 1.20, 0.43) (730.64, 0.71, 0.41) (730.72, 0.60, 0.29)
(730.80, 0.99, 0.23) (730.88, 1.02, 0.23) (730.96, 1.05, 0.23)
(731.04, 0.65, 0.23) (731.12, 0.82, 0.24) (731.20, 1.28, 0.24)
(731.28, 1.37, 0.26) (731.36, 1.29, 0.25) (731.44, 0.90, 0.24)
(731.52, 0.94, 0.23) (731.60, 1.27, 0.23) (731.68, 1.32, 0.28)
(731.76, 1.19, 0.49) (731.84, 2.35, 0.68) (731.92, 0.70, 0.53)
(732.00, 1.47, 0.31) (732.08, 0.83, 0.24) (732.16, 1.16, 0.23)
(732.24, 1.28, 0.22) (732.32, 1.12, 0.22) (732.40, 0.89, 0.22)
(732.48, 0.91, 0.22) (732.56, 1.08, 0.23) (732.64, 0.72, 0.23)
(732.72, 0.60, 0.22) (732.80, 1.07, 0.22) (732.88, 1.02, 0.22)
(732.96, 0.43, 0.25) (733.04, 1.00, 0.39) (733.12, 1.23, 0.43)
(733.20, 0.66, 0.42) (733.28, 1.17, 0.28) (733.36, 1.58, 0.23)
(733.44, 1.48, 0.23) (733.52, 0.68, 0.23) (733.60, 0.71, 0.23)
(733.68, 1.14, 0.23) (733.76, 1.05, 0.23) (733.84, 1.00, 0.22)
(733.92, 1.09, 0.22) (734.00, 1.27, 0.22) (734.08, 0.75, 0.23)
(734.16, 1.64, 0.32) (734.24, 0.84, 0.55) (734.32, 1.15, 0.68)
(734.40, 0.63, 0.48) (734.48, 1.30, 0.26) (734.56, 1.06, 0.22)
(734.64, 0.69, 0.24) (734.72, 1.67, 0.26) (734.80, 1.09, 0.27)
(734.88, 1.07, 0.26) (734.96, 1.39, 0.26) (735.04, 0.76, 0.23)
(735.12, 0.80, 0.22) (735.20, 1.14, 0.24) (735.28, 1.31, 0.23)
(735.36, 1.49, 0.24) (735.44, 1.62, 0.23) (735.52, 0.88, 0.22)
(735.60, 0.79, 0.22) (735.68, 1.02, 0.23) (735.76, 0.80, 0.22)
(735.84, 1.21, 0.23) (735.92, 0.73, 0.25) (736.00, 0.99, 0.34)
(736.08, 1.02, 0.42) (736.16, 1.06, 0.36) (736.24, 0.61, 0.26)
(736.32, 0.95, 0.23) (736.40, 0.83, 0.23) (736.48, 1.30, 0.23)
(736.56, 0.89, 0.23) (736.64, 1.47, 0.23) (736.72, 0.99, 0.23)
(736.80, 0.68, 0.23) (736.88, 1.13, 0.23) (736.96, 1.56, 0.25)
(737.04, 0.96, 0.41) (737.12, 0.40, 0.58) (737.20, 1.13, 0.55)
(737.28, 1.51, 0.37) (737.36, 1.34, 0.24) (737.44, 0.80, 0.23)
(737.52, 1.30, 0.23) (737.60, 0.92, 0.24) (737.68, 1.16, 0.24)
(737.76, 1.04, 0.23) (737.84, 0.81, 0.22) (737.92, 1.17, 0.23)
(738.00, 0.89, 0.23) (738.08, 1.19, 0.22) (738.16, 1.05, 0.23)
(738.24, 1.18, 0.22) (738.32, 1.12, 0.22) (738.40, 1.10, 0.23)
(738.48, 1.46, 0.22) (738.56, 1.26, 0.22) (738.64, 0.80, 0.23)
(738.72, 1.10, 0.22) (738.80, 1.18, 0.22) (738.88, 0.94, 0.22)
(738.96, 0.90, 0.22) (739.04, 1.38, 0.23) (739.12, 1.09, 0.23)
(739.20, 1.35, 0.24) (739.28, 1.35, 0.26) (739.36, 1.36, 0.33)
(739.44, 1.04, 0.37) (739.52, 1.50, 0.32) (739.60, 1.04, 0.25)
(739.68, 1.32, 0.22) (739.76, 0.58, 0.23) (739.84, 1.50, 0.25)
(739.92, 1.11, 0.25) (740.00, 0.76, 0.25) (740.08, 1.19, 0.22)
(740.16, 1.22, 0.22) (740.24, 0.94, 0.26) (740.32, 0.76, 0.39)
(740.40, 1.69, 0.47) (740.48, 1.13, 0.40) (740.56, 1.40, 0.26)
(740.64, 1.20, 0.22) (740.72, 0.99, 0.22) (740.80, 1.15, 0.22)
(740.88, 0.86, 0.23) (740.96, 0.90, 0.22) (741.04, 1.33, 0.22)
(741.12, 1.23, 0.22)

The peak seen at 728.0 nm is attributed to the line [N II] 6583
